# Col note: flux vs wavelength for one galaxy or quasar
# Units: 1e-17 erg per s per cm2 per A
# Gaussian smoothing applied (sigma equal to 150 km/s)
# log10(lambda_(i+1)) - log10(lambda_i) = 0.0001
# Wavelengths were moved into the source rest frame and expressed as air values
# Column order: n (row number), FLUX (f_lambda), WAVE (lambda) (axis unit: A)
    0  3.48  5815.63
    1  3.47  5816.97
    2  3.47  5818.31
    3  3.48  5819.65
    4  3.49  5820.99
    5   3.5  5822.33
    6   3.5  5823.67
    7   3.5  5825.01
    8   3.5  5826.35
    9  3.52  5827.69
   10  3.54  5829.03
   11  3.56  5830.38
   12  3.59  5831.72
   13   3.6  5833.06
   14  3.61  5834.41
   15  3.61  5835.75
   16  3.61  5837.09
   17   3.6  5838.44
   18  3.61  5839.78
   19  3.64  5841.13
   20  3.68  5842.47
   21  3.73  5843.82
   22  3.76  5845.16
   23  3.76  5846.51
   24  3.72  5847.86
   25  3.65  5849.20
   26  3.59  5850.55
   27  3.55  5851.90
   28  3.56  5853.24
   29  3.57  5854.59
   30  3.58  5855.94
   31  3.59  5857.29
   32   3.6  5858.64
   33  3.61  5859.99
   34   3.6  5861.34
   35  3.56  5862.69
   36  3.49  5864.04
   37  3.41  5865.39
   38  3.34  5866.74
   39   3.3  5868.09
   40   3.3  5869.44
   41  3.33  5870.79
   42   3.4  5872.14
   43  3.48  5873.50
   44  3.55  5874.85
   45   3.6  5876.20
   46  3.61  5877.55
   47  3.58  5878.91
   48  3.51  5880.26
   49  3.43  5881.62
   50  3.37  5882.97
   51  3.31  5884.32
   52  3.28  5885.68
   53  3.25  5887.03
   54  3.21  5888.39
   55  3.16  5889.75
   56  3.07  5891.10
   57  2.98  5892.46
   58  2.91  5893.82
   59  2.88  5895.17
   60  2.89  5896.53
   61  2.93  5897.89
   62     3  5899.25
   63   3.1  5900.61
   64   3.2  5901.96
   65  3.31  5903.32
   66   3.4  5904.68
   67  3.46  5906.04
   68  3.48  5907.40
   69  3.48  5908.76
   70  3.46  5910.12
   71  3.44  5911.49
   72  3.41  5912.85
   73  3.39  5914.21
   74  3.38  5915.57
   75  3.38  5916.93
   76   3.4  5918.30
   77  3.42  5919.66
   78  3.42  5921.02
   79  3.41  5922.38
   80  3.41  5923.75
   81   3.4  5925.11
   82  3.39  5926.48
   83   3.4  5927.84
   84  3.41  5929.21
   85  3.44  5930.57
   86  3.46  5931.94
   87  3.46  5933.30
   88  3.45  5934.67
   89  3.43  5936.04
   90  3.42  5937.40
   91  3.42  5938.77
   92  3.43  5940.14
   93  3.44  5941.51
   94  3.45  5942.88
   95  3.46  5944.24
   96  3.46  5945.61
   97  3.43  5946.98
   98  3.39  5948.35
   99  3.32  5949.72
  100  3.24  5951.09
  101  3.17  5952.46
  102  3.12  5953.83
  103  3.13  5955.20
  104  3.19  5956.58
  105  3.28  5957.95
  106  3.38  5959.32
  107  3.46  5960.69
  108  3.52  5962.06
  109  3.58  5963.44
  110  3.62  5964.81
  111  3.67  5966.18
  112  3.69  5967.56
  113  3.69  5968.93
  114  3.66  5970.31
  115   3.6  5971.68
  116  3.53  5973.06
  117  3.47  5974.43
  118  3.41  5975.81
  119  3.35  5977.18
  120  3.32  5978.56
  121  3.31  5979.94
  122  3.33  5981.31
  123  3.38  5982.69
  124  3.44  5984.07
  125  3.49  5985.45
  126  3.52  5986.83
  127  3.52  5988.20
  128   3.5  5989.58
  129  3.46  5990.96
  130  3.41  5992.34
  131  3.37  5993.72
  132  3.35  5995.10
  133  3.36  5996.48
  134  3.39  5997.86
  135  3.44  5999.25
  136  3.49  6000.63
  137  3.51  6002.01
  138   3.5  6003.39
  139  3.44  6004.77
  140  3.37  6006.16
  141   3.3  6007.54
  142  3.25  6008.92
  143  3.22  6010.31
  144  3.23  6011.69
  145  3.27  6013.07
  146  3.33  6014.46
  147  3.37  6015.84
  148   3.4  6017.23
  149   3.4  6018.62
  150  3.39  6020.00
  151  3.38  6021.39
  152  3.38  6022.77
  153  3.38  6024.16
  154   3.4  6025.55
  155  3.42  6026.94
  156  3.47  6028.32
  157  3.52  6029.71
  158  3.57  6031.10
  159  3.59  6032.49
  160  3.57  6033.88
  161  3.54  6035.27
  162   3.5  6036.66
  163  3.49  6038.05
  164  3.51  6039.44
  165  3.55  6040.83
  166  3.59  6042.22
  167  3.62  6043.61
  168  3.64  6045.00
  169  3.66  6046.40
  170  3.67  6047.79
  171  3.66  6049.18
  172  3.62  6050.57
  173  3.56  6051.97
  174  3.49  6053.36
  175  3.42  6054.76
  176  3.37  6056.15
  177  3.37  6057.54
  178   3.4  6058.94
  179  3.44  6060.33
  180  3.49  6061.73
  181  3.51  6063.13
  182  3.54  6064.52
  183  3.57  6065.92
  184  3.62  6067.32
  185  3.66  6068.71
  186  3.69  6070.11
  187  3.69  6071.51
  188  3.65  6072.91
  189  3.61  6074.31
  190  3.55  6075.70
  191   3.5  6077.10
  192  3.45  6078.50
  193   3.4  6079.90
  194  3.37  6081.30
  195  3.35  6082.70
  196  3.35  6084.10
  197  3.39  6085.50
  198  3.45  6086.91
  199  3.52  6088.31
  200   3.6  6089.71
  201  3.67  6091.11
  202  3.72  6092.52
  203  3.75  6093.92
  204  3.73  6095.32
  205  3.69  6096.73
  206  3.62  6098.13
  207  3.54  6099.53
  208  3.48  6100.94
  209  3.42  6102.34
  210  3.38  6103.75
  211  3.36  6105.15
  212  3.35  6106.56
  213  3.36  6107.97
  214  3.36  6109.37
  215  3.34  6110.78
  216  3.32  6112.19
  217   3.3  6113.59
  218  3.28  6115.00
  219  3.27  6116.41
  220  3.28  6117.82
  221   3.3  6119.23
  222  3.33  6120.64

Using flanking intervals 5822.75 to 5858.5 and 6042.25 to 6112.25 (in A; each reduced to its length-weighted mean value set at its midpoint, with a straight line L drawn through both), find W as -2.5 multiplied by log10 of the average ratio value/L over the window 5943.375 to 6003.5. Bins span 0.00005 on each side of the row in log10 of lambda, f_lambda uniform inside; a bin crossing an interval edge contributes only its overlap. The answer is 0.04 mag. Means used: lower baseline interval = 3.6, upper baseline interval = 3.52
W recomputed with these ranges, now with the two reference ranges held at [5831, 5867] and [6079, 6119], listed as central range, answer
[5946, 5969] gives 0.04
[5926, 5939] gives 0.04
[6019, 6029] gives 0.03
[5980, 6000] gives 0.03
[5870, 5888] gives 0.05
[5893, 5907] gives 0.15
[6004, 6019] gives 0.06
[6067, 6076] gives -0.06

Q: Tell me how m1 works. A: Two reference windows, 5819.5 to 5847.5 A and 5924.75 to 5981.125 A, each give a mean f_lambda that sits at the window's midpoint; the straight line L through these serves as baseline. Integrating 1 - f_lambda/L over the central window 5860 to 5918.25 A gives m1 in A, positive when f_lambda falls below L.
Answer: 3.1 A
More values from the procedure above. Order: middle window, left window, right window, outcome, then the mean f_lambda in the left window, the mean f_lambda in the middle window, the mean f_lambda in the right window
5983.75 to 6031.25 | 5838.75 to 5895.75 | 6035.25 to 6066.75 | 1.5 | 3.46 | 3.4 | 3.53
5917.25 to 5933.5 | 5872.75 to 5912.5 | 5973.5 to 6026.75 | -0.5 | 3.29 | 3.42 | 3.39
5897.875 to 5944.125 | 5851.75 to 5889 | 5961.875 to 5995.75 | 1.2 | 3.46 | 3.39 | 3.49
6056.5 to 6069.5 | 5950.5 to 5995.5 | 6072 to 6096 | 0.0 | 3.43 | 3.51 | 3.53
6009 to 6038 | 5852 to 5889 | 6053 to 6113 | 0.6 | 3.46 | 3.41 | 3.5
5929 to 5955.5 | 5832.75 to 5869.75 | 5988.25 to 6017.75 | 0.6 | 3.58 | 3.38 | 3.38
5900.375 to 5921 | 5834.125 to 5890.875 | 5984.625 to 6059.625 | 0.6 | 3.51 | 3.39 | 3.46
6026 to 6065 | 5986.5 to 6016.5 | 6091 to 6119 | -1.3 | 3.39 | 3.53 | 3.45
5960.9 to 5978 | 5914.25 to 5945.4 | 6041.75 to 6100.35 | -0.5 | 3.42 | 3.56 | 3.55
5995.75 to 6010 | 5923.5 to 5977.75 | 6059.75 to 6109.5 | 0.3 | 3.43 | 3.4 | 3.52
